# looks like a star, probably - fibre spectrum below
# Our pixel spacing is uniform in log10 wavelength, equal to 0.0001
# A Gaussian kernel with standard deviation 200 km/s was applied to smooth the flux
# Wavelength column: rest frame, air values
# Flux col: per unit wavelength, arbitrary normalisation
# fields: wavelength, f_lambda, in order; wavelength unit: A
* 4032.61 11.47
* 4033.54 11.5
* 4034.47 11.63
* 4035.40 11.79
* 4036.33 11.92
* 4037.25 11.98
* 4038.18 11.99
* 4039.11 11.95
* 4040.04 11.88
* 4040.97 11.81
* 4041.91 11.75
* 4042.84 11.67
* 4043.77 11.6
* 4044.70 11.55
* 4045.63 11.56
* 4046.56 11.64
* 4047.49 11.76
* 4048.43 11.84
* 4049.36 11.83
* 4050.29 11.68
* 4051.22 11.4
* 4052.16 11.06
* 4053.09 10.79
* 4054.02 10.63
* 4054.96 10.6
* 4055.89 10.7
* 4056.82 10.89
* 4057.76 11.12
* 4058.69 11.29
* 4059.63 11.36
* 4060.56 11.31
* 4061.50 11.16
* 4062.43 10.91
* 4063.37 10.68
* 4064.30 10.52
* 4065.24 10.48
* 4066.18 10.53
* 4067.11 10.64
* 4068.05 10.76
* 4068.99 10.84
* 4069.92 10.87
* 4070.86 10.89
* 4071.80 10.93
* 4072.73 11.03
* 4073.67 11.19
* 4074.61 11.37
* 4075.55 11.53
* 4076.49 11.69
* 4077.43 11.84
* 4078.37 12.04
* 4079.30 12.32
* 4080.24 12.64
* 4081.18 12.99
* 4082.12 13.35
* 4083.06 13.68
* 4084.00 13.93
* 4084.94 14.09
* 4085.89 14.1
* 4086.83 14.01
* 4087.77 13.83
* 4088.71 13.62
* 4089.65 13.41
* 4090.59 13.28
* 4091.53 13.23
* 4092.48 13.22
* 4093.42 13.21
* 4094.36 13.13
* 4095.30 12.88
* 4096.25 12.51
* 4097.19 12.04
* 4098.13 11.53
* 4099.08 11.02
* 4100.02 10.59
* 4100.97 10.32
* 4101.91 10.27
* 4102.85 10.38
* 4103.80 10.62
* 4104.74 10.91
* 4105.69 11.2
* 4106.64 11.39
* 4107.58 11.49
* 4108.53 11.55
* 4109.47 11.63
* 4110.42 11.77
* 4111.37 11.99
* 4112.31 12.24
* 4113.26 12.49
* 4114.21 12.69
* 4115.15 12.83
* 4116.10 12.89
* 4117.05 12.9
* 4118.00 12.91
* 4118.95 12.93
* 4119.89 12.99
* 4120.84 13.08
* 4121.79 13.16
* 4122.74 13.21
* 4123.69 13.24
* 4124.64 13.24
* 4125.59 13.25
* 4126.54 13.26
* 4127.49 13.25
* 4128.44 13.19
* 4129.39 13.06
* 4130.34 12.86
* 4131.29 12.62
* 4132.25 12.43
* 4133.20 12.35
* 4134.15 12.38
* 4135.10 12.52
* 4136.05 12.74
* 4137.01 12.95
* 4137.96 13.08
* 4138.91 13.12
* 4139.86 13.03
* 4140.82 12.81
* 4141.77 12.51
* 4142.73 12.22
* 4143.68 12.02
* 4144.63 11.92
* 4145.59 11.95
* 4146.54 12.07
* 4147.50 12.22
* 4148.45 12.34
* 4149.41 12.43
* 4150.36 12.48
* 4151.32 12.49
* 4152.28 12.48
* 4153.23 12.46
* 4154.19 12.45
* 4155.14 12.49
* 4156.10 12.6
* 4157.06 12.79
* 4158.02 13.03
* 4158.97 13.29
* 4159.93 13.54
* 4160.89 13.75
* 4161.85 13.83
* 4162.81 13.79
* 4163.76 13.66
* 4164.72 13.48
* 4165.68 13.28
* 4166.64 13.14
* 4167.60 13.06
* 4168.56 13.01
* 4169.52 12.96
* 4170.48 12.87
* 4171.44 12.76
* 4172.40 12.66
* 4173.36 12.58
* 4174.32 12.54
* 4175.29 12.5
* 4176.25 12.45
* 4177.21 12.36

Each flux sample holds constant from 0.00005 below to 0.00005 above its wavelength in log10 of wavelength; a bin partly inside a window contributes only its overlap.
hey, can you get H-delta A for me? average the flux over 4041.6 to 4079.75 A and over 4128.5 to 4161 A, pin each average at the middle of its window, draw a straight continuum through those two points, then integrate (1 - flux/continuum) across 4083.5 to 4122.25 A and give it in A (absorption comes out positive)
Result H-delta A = -1.55 A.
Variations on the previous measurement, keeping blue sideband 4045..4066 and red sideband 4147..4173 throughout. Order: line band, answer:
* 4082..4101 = -1.95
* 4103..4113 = 0.48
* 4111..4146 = -1.07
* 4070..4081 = -0.11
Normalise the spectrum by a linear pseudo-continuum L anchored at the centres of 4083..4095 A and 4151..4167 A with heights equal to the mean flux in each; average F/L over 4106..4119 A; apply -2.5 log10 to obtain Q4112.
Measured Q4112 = 0.10 mag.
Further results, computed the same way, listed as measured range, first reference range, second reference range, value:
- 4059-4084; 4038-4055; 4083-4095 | 0.11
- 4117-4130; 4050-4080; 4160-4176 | -0.08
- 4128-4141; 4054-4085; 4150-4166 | -0.01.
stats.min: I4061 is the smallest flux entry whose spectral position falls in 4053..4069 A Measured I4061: 10.48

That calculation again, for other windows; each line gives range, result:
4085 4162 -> 10.27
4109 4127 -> 11.63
